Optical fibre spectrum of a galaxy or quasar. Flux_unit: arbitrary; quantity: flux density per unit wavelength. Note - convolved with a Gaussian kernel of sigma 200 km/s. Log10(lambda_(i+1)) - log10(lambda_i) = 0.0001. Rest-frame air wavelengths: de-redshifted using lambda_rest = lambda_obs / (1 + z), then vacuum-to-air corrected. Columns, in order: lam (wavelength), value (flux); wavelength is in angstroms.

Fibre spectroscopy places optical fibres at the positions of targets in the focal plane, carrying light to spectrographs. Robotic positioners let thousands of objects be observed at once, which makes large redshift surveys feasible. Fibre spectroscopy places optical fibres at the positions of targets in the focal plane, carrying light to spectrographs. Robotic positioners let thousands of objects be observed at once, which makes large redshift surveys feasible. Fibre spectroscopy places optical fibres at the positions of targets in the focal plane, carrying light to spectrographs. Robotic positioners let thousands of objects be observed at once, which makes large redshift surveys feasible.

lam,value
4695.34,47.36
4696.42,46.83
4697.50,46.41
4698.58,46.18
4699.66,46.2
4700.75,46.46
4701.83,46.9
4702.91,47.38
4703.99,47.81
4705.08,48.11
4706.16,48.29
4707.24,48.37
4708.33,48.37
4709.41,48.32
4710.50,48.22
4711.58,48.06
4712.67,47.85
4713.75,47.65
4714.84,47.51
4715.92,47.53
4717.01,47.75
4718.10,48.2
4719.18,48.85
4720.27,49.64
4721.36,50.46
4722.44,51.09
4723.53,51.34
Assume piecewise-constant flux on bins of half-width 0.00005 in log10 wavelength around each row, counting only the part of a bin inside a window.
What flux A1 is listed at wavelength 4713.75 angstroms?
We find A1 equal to 47.65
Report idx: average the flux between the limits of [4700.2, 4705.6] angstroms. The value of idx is 47.3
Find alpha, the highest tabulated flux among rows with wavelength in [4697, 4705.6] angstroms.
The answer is 48.11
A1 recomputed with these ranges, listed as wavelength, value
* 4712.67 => 47.85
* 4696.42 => 46.83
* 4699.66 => 46.2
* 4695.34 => 47.36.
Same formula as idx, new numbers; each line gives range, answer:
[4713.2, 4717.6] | 47.6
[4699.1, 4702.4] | 46.5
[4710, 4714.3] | 47.9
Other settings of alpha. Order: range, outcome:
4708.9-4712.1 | 48.32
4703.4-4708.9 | 48.37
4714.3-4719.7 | 48.85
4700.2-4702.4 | 46.9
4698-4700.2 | 46.2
